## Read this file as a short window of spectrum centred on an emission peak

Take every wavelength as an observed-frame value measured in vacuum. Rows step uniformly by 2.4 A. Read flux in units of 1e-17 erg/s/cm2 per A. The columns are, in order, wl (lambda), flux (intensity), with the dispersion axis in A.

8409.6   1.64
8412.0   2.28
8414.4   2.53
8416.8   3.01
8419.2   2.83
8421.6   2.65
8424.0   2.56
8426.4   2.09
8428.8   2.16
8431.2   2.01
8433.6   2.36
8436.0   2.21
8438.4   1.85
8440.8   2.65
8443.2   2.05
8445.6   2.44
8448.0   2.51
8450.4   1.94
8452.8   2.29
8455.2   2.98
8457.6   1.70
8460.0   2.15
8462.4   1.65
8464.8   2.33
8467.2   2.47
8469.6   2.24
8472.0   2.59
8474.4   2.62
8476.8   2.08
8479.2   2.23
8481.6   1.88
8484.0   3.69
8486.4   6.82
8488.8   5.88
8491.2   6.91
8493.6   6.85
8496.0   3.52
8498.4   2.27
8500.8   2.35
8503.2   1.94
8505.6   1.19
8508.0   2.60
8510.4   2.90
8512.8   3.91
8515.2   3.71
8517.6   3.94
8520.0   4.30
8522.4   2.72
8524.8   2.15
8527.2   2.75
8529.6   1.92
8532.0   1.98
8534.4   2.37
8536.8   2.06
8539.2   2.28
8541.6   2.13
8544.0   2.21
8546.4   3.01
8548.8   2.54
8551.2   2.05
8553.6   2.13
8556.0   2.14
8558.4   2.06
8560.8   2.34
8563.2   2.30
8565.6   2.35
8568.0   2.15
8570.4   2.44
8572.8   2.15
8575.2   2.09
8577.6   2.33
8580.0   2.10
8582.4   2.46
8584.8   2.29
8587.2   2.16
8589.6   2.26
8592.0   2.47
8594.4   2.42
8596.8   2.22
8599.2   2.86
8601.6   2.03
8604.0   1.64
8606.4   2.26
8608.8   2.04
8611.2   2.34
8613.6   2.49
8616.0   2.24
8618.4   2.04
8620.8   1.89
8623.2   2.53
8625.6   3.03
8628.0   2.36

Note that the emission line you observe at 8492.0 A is H-alpha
